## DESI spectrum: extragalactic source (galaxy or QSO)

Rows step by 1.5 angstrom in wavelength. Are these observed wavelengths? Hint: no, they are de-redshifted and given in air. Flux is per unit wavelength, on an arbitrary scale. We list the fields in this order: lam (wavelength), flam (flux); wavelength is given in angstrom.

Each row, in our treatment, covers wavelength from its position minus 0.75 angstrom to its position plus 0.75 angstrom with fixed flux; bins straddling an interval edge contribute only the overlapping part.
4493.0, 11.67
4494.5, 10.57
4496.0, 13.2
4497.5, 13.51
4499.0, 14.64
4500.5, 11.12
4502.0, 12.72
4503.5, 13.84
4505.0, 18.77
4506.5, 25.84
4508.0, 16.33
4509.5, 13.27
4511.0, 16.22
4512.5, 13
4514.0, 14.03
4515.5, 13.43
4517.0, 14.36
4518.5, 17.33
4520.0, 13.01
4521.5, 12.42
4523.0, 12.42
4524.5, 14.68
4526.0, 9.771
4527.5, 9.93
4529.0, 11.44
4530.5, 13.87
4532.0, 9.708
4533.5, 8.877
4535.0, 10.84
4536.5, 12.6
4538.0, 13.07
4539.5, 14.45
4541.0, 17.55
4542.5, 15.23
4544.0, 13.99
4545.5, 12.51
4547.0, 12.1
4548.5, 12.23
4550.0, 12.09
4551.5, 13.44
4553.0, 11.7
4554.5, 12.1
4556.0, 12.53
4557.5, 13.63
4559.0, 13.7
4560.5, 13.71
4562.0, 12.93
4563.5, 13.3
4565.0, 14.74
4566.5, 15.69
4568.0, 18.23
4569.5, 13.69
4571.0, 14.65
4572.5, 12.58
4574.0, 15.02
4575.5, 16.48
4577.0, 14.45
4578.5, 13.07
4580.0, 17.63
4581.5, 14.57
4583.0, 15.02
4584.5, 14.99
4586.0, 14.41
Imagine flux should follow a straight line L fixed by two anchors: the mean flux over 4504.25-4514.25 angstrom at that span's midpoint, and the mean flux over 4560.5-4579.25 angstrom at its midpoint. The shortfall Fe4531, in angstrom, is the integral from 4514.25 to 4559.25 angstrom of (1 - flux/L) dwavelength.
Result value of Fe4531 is 8.5 angstrom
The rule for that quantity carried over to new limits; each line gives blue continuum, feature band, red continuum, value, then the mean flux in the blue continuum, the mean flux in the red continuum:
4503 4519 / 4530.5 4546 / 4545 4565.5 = 1.2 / 16.1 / 12.9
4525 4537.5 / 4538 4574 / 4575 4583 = -1.8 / 11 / 15.2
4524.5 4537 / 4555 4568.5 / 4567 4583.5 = -0.3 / 11.1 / 15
